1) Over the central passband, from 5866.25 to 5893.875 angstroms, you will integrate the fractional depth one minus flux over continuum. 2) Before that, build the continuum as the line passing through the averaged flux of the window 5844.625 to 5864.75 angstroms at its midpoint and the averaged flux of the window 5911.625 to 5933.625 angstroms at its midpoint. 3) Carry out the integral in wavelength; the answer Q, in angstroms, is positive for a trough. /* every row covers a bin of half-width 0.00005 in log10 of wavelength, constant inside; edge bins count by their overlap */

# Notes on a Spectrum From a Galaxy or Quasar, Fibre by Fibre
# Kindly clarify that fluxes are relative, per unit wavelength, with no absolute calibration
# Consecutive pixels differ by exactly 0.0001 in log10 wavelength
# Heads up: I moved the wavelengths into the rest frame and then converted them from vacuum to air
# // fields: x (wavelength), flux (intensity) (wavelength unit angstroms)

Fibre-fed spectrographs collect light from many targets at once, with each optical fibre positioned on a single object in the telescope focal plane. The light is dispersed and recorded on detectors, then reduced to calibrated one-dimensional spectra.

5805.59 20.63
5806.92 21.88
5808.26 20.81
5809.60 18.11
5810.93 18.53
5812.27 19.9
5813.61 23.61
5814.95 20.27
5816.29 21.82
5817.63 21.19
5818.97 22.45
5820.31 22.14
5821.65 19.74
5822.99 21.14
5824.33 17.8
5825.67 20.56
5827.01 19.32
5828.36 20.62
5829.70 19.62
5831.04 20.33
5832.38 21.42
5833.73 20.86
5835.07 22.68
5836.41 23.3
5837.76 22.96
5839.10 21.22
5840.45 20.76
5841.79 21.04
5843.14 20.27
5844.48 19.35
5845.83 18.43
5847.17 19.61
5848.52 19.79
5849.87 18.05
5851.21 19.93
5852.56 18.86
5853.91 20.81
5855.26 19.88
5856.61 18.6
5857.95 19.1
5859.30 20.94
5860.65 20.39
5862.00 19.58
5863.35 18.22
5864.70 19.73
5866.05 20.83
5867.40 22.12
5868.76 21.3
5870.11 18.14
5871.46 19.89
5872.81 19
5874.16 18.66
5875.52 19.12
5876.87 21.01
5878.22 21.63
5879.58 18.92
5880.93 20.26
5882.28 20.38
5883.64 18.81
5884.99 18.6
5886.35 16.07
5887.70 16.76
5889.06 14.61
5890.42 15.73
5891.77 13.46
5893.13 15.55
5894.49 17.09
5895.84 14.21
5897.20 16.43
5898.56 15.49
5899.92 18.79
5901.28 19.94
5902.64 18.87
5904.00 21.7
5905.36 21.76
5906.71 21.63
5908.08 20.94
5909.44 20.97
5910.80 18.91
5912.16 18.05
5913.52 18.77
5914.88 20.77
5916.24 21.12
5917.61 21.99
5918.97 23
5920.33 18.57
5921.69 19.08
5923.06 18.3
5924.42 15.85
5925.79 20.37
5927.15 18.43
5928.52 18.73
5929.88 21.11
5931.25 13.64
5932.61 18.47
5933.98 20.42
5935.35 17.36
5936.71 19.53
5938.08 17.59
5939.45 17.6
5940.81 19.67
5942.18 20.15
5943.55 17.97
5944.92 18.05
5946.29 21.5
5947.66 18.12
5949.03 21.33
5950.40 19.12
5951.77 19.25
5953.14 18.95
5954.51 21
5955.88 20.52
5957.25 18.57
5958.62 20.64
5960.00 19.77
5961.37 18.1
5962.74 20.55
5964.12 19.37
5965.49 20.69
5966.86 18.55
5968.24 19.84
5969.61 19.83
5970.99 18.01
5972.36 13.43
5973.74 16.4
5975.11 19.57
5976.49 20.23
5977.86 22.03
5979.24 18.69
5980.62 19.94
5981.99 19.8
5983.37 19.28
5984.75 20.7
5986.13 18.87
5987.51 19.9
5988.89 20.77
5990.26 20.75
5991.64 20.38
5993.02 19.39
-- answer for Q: 1.16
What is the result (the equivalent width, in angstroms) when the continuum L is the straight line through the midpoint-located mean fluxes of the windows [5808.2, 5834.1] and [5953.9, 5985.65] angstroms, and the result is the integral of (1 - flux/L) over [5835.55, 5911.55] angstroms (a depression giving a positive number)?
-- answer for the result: 3.2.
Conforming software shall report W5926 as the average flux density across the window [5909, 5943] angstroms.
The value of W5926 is 19.1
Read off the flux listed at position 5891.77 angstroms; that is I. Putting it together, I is 13.46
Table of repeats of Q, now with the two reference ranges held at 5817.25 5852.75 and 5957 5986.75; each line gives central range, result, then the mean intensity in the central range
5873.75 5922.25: 2.7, 18.8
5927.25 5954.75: 0.8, 18.9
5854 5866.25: 0.3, 19.7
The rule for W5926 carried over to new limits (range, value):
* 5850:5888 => 19.6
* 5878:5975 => 18.8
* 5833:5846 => 21.2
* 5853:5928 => 19.1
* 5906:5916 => 20.1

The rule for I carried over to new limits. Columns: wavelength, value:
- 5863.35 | 18.22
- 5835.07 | 22.68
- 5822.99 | 21.14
